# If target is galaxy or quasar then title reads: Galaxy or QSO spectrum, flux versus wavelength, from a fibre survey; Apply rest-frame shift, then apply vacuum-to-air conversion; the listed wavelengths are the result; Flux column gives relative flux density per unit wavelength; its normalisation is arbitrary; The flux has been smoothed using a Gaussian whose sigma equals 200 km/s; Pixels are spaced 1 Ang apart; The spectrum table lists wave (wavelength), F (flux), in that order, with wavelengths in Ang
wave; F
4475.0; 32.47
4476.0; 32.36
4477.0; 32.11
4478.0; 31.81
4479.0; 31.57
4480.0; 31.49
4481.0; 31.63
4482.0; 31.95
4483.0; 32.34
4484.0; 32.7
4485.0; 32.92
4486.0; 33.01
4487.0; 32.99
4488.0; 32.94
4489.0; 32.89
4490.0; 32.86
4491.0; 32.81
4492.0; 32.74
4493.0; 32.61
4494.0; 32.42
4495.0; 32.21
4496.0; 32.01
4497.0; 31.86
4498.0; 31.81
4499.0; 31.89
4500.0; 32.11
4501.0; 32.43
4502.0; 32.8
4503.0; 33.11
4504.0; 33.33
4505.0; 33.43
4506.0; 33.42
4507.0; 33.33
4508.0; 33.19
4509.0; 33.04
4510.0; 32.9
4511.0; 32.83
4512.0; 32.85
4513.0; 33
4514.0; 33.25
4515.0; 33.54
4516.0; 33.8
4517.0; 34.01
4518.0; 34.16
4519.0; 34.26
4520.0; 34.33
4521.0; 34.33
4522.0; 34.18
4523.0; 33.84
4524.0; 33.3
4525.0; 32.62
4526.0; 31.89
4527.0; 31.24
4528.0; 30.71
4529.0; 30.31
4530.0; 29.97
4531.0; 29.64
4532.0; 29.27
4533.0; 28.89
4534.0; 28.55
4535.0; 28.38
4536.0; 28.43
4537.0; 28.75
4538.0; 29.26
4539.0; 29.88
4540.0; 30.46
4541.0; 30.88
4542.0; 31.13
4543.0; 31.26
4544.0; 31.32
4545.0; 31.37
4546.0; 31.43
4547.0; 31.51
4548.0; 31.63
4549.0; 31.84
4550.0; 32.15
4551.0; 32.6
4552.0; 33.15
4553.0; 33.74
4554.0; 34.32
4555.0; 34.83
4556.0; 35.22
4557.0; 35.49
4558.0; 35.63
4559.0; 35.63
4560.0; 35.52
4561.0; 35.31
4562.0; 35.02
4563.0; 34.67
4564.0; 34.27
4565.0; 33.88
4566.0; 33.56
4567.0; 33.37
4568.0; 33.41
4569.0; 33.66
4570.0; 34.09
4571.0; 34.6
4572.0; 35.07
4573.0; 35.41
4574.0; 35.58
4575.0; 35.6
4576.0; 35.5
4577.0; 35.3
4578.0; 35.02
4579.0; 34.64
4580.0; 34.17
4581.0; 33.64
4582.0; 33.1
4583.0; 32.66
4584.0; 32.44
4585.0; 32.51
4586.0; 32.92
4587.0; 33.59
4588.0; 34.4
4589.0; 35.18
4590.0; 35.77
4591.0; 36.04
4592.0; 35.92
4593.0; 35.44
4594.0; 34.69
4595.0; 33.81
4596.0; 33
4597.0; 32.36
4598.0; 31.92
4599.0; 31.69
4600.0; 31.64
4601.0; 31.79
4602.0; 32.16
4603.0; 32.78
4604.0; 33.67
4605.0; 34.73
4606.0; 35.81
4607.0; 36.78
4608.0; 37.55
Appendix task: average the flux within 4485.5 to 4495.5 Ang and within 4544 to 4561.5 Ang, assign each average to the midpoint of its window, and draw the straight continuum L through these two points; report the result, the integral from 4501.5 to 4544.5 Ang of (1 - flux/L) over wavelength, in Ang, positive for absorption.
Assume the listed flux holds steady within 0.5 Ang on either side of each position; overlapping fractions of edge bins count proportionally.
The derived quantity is 1.59 Ang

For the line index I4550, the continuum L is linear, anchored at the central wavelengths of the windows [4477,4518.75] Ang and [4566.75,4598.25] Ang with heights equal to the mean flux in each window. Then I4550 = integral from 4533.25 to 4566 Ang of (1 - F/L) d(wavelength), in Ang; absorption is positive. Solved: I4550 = 1.22 Ang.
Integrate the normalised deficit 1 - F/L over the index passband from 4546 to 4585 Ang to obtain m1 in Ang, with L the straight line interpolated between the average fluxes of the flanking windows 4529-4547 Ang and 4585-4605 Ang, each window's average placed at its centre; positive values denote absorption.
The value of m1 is -2.89 Ang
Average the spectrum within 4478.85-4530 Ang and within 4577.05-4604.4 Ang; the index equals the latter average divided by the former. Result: 1.03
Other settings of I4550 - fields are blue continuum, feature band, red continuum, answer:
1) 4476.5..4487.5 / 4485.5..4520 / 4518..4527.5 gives -0.1 Ang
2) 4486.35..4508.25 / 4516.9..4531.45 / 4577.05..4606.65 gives 0.2 Ang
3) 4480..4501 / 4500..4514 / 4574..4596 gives -0.1 Ang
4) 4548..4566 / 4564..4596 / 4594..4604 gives -1.0 Ang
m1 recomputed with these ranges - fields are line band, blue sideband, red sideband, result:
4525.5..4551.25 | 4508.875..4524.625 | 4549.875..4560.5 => 2.7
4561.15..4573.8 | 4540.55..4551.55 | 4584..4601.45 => -0.7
